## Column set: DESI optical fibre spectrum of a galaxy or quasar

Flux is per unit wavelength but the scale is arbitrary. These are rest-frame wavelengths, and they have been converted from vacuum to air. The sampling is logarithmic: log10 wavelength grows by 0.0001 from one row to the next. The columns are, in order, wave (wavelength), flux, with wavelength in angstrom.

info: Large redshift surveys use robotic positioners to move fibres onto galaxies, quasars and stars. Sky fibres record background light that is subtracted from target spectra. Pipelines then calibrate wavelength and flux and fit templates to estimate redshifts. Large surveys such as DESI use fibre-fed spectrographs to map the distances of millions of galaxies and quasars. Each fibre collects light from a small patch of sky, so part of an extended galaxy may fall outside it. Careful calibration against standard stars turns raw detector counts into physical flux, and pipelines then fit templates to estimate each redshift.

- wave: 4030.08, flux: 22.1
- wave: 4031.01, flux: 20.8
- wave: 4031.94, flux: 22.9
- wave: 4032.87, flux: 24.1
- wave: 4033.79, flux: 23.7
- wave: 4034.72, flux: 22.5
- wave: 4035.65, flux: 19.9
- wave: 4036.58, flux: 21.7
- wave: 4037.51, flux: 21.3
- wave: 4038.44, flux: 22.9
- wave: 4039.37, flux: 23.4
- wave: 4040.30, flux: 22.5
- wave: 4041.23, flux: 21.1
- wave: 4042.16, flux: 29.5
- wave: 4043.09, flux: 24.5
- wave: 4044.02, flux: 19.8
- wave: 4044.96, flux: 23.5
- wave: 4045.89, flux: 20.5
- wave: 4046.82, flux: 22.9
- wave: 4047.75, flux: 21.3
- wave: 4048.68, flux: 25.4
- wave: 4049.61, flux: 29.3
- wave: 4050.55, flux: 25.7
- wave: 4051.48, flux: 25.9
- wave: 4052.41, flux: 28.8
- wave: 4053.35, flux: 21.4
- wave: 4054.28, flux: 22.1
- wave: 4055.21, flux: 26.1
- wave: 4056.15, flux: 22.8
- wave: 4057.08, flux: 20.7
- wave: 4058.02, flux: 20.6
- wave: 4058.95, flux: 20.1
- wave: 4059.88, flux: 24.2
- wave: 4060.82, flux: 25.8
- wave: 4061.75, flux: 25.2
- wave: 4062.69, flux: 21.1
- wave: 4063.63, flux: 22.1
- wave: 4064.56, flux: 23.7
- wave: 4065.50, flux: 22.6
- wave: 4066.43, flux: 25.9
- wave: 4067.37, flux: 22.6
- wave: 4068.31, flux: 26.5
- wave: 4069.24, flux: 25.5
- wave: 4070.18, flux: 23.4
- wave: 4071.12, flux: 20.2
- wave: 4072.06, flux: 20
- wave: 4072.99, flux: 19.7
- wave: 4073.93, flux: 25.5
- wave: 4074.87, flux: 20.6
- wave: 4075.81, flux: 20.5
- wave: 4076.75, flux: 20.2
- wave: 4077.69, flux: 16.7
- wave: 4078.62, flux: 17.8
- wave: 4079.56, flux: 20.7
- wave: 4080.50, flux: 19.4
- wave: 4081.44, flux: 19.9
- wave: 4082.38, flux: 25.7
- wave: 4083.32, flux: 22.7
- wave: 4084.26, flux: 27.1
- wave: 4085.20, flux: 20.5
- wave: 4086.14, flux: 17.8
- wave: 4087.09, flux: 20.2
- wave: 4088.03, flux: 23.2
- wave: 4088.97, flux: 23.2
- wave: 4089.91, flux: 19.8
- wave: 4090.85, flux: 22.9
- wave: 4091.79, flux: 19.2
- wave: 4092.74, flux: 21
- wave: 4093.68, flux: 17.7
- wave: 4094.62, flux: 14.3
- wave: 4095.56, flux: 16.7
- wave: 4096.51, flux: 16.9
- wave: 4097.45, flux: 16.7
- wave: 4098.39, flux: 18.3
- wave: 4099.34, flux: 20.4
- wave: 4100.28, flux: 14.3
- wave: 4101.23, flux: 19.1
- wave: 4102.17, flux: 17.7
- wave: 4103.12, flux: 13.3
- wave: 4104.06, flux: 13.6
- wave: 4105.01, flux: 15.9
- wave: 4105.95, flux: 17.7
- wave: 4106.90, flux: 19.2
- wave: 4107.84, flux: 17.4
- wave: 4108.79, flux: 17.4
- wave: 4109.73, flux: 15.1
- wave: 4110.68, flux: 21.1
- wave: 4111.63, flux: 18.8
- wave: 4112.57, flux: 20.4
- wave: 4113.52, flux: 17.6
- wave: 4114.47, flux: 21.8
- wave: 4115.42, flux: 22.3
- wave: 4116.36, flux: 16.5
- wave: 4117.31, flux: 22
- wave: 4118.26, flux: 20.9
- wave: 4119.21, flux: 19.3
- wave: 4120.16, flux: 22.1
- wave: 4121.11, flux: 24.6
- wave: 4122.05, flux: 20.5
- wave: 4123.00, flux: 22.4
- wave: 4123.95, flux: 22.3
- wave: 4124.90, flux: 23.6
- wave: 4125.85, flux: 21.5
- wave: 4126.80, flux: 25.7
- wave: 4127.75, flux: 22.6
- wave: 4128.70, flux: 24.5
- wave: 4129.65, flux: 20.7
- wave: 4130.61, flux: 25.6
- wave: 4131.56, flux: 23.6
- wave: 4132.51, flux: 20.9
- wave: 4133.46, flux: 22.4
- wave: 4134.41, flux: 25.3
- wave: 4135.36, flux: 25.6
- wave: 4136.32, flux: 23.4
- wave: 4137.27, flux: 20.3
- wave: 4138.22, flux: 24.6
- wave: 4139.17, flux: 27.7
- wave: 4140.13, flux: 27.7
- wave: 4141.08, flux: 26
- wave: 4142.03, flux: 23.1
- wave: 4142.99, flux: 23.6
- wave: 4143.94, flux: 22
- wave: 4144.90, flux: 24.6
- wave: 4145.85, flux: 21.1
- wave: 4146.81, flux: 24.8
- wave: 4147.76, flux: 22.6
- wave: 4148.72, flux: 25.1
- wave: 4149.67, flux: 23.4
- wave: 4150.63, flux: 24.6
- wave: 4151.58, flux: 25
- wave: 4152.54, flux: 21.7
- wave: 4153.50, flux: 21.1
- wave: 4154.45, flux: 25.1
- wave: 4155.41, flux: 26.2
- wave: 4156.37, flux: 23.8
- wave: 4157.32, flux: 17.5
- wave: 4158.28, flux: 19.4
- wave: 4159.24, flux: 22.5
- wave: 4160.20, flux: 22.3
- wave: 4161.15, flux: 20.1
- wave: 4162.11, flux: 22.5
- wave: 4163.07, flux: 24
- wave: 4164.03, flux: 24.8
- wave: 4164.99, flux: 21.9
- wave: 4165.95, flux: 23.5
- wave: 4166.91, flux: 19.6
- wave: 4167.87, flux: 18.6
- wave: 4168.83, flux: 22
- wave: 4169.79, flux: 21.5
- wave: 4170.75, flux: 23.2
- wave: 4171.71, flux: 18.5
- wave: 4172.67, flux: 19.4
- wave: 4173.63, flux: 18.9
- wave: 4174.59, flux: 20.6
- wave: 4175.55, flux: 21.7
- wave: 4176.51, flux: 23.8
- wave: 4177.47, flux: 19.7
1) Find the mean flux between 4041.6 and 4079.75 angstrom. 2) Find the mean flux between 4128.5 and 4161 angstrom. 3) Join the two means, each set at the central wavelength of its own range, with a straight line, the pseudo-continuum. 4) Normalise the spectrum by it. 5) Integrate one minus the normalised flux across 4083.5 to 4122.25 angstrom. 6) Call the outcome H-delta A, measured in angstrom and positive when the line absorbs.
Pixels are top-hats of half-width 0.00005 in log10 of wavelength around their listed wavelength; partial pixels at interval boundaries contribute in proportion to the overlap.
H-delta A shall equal 6.8 angstrom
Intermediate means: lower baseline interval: 23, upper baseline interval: 23.4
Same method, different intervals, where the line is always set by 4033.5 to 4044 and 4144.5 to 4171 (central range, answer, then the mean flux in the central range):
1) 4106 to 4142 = 1.1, 22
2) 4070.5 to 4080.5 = 1.1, 20.2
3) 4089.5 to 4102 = 2.5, 18.2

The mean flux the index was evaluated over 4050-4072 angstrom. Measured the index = 23.6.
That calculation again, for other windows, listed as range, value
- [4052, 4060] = 22.9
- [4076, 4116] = 19.1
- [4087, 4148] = 20.9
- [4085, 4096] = 19.7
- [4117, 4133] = 22.5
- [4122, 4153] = 23.6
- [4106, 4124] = 20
